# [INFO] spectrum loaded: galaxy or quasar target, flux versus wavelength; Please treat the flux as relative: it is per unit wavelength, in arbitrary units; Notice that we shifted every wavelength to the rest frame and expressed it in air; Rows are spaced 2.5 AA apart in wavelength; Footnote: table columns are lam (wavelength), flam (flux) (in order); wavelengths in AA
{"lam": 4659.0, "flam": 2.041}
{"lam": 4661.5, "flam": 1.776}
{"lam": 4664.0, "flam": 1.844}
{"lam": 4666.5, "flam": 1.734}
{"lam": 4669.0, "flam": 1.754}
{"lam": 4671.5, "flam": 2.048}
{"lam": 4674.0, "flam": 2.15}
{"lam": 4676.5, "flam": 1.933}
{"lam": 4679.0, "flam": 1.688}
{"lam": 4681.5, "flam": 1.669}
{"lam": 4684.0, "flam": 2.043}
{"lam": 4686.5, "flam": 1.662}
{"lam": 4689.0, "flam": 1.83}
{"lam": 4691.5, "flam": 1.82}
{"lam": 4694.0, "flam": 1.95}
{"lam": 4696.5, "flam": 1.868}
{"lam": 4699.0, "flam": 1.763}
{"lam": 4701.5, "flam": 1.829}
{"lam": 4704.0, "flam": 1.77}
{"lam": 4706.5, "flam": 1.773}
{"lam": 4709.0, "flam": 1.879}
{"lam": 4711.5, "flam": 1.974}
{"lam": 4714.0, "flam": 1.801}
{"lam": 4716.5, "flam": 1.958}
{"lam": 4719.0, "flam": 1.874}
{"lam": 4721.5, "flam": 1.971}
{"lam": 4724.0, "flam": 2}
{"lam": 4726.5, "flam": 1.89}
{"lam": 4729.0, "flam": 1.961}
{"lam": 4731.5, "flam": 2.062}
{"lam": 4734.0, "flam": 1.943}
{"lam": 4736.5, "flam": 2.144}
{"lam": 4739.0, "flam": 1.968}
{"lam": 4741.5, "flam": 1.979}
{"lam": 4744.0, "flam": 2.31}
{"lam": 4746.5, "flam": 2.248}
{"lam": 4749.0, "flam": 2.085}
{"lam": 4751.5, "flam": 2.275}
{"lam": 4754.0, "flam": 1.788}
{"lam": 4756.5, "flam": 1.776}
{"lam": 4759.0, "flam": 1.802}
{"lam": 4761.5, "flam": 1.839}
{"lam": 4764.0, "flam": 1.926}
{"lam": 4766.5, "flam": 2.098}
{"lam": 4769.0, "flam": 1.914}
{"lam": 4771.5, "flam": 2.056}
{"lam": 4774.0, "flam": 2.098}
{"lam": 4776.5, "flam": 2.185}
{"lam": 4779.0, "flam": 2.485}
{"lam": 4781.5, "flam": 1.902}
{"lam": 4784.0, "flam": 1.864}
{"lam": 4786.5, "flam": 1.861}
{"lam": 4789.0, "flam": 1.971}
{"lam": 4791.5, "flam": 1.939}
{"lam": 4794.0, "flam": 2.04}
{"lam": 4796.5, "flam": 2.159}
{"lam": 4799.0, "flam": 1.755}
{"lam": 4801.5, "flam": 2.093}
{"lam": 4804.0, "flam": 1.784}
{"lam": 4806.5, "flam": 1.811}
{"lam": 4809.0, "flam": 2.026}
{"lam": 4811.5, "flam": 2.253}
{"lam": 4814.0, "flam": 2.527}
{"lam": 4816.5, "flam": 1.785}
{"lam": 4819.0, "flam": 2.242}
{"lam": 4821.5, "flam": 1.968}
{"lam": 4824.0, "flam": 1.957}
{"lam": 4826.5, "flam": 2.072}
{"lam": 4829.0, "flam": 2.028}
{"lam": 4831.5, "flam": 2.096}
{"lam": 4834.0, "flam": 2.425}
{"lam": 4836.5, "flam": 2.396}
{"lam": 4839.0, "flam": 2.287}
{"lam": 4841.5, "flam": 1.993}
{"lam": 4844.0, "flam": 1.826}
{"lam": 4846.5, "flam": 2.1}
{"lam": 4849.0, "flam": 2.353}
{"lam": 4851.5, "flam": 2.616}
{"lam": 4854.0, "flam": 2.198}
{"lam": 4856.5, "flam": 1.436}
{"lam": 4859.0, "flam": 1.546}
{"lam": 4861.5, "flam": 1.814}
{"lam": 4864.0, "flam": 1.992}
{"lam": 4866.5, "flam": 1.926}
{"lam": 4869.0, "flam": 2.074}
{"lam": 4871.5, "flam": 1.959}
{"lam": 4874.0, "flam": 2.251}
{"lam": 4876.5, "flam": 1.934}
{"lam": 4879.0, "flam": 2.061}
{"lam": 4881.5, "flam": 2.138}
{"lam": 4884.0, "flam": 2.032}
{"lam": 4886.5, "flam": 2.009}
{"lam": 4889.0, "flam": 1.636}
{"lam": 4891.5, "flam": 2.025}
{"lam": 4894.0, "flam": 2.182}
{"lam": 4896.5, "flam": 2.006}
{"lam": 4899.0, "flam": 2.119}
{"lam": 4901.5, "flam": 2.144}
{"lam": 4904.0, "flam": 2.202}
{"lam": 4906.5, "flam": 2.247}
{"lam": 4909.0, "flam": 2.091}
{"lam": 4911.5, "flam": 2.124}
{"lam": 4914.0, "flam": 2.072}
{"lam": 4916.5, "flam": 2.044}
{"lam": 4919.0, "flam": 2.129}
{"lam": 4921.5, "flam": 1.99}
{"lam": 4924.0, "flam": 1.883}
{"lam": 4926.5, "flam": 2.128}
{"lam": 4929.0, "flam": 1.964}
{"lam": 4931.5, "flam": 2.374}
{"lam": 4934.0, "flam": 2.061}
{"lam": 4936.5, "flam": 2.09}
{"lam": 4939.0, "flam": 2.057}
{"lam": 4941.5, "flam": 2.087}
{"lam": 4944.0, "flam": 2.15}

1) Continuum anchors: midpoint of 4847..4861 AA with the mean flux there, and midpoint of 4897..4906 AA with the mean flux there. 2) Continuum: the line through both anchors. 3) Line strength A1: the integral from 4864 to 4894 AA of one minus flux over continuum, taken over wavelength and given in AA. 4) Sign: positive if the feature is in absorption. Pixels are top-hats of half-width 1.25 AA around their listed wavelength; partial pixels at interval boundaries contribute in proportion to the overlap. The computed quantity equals 1.1 AA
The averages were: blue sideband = 2.02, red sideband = 2.15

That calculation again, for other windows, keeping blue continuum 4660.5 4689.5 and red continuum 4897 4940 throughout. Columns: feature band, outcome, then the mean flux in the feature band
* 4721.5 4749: -2.02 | 2.05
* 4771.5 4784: -1.11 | 2.13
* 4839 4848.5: -0.11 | 2.04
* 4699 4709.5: 0.41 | 1.8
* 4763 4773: -0.31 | 2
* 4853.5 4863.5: 1.49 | 1.73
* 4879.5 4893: 0.58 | 1.98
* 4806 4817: -0.72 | 2.12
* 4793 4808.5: 0.26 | 1.94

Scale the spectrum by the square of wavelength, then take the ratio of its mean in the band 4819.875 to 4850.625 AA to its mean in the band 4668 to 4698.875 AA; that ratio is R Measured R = 1.22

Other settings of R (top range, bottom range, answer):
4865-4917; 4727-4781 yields 1.07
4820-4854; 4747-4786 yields 1.11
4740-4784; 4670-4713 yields 1.13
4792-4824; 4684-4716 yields 1.16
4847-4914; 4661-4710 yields 1.21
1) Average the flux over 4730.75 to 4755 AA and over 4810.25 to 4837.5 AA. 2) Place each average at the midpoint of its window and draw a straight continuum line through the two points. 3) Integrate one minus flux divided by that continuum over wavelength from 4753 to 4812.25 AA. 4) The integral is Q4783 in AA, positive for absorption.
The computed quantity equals 4.1 AA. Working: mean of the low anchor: 2.08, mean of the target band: 1.97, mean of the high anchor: 2.16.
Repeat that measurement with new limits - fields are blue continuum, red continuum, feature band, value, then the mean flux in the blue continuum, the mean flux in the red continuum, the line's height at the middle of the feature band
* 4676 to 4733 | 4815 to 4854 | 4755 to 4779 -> 0.14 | 1.87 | 2.15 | 2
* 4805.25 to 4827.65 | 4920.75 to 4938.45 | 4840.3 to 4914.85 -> 1.25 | 2.07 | 2.07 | 2.07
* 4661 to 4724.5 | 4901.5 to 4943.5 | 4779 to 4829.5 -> -0.96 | 1.86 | 2.1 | 1.98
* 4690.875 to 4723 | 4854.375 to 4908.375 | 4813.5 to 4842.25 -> -2.76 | 1.87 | 1.99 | 1.95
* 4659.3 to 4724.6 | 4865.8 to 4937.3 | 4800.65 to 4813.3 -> -0.25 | 1.86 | 2.07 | 1.97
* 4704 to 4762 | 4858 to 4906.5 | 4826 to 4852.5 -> -2.66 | 1.97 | 2.01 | 2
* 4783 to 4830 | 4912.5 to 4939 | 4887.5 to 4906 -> 0.04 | 2.01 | 2.07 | 2.06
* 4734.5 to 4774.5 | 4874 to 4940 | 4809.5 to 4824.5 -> -0.64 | 2.02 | 2.07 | 2.04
